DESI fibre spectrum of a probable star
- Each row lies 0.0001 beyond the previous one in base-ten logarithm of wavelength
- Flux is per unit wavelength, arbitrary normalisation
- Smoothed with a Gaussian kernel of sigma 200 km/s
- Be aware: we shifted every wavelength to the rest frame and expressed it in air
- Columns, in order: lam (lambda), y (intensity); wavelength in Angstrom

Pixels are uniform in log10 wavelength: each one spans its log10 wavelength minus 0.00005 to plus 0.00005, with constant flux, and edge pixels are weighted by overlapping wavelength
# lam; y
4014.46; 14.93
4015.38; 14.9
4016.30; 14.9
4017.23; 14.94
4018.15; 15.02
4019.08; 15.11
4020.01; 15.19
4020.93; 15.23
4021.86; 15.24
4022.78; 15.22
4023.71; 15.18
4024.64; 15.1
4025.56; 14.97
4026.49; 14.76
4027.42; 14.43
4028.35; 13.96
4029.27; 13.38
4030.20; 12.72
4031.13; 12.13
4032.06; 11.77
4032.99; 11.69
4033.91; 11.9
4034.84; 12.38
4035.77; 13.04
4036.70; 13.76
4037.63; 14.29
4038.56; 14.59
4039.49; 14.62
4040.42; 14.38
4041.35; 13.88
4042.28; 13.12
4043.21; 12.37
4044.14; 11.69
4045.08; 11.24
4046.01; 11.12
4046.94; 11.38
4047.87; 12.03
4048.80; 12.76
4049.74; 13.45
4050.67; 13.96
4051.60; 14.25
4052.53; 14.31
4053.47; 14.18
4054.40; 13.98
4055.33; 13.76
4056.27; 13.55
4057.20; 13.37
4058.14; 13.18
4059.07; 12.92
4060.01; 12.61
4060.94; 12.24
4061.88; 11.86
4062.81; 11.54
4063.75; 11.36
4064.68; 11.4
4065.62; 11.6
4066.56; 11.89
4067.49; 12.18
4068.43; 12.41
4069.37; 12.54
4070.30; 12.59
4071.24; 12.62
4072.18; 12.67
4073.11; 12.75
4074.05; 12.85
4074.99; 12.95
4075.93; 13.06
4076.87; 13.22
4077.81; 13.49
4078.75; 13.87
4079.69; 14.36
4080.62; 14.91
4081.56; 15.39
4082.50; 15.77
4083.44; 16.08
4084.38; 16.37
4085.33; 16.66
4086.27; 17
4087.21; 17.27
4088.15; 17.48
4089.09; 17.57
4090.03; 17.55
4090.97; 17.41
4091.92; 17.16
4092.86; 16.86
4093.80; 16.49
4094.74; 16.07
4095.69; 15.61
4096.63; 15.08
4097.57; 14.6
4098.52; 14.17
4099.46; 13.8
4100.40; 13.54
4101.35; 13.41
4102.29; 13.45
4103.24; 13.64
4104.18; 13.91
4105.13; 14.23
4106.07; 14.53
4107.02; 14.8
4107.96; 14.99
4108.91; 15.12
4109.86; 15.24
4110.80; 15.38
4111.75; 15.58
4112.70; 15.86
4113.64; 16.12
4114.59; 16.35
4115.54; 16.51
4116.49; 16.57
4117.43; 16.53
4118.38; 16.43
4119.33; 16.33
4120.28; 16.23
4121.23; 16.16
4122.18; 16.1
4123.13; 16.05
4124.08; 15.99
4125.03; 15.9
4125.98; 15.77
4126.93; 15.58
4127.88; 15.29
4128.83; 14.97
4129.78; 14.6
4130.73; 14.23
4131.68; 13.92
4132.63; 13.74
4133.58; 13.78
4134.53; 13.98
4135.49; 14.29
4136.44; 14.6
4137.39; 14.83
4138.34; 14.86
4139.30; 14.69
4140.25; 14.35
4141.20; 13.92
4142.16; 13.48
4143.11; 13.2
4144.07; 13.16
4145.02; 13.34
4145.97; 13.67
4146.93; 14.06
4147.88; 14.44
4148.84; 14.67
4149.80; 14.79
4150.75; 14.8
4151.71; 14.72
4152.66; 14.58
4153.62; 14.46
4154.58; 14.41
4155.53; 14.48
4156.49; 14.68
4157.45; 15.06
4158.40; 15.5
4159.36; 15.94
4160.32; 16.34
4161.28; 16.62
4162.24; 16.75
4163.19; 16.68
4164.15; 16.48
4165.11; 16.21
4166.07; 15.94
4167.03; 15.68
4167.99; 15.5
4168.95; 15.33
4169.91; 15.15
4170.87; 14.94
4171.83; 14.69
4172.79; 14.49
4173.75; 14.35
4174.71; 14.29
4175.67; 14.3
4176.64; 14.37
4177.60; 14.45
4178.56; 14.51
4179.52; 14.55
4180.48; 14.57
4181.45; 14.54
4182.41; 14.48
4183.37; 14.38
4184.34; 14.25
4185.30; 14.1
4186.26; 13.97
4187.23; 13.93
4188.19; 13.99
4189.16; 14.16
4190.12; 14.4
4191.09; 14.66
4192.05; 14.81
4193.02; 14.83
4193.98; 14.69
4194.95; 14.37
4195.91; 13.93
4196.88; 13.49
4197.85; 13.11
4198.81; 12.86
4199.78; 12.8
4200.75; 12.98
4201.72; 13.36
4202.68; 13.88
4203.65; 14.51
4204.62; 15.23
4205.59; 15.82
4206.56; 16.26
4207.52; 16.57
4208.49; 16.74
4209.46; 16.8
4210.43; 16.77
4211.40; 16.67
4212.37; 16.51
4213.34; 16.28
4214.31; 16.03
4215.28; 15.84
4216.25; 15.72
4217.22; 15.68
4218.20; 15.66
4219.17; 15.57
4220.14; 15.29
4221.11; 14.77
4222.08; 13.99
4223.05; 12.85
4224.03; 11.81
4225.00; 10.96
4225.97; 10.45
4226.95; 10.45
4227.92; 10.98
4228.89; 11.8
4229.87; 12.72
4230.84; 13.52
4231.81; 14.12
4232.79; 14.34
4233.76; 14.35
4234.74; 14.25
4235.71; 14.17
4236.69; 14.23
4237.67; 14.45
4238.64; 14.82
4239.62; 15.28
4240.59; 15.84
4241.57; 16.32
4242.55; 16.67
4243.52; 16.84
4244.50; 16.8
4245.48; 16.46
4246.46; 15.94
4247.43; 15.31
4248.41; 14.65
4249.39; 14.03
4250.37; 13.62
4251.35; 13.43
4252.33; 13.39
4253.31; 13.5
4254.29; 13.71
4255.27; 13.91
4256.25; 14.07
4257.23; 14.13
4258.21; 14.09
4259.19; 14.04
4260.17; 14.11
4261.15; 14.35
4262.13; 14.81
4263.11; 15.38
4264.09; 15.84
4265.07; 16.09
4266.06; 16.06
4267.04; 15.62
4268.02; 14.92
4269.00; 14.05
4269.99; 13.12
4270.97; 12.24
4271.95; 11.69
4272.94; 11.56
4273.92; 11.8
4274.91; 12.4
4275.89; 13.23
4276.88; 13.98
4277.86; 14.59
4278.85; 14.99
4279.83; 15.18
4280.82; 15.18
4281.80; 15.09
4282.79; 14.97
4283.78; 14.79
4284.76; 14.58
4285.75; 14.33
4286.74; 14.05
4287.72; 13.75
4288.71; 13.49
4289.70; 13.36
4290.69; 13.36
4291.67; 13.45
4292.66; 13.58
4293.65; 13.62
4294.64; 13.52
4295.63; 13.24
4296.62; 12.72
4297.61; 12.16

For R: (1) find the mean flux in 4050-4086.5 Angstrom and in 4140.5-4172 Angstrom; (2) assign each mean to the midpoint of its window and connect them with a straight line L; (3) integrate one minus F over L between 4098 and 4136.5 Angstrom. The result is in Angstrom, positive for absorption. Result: -2.1 Angstrom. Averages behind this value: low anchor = 13.5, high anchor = 15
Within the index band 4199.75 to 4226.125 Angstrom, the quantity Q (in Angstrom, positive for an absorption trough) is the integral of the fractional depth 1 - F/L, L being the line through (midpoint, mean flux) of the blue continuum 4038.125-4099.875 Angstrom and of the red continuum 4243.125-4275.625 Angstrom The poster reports -1.38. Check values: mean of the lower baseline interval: 13.9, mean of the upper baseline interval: 14.3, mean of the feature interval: 14.9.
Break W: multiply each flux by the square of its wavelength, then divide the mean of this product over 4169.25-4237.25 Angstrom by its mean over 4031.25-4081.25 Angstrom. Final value 1.2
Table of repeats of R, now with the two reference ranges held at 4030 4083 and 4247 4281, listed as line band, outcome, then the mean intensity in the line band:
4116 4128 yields -2.5 Angstrom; 16.1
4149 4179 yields -3.6 Angstrom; 15.2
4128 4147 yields -1.0 Angstrom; 14.1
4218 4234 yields 0.9 Angstrom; 13.1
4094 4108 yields -1.3 Angstrom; 14.4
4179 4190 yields -0.5 Angstrom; 14.3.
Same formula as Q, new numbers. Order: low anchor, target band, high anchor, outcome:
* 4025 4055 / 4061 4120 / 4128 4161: -3.54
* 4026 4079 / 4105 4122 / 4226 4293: -3.16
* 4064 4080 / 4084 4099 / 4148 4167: -3.55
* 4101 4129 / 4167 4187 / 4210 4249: 0.56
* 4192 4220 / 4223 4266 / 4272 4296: 0.75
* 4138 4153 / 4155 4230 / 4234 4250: 0.35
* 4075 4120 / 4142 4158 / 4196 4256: 0.84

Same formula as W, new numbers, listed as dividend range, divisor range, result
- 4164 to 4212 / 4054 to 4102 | 1.10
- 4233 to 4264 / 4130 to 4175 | 1.05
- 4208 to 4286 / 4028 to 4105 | 1.14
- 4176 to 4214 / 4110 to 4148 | 1.01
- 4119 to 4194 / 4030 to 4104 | 1.12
